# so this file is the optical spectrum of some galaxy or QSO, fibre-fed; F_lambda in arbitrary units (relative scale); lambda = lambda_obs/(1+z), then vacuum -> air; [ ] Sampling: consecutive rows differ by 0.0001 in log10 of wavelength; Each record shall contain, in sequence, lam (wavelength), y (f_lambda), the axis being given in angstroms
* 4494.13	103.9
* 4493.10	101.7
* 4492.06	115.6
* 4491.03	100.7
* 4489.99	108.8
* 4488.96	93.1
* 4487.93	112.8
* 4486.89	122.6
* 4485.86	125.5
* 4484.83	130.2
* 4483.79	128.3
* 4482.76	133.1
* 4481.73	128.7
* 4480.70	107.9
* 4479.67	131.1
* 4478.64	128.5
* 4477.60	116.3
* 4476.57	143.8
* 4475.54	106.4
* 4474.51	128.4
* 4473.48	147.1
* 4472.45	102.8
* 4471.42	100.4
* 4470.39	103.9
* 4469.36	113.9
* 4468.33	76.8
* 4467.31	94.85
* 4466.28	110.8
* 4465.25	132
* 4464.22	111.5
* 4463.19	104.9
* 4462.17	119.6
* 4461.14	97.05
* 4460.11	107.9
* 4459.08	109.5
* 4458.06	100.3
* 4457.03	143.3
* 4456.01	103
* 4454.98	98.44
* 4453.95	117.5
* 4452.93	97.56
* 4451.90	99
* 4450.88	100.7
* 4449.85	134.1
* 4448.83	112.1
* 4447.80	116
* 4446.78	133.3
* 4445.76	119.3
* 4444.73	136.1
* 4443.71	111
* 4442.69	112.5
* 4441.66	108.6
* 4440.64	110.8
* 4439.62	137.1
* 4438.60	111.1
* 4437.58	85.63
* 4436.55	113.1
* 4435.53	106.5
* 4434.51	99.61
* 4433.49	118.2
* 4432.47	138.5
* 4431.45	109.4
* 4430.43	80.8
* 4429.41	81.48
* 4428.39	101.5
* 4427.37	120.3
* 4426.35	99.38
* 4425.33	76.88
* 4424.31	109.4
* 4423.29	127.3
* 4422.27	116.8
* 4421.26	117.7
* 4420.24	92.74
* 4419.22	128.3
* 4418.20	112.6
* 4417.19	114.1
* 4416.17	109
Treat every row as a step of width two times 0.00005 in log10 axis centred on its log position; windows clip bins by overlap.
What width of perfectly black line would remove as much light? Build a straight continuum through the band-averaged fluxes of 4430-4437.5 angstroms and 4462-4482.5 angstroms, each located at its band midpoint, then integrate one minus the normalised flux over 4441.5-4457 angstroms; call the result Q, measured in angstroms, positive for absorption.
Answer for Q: -0.43 angstroms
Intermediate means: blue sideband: 108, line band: 114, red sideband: 116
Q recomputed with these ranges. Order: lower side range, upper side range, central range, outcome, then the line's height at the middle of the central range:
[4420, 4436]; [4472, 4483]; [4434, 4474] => 1.6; 116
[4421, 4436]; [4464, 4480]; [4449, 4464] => 0.4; 112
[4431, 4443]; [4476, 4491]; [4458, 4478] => 1.2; 118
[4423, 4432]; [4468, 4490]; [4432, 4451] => -2.0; 105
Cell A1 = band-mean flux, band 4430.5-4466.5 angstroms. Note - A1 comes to 113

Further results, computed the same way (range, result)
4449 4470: 109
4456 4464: 111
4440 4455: 115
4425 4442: 106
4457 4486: 116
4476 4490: 123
